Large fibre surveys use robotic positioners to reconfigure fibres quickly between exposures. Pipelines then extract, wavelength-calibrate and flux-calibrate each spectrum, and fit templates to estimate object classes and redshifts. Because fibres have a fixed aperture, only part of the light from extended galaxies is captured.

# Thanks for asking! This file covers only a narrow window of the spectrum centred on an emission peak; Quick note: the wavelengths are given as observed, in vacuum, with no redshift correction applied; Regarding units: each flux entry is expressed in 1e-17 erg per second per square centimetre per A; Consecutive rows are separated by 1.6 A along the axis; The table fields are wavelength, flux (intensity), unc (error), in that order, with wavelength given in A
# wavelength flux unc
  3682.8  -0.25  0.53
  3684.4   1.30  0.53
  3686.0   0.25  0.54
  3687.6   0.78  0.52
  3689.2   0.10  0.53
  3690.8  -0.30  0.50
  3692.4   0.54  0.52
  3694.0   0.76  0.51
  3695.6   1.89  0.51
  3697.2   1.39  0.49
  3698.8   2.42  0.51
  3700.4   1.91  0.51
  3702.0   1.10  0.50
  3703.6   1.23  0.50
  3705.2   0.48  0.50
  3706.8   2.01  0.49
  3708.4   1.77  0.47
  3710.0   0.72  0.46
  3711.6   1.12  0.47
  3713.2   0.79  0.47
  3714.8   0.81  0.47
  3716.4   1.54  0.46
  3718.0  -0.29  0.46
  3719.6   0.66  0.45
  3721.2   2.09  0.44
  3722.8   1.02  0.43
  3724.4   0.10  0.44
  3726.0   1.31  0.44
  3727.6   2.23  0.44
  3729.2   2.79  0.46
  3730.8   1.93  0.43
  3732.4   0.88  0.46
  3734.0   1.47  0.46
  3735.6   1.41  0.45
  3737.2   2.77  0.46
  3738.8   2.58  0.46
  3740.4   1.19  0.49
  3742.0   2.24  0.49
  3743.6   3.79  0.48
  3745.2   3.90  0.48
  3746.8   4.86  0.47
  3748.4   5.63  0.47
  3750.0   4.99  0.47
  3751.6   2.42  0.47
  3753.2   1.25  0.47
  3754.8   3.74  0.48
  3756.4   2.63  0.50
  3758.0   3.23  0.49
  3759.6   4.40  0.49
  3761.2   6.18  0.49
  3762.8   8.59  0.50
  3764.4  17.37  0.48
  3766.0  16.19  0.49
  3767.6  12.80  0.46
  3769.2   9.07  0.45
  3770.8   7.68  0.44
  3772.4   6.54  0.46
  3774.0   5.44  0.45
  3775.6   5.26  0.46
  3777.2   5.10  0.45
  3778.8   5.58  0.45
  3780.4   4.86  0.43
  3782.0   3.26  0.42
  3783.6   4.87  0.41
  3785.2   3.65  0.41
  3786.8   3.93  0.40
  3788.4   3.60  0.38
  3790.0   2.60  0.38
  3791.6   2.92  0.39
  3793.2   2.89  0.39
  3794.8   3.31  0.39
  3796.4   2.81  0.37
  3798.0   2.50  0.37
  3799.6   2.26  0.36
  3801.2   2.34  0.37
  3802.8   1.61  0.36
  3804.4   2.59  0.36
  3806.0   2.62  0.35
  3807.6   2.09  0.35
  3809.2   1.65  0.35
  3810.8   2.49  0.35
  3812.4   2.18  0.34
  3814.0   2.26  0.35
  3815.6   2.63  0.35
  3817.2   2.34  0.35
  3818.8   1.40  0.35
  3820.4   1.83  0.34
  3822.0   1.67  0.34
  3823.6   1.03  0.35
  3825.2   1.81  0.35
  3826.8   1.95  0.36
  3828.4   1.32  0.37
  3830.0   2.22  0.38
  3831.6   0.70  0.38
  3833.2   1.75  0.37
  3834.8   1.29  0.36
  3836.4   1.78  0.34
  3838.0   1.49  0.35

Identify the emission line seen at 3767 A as Lyman alpha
